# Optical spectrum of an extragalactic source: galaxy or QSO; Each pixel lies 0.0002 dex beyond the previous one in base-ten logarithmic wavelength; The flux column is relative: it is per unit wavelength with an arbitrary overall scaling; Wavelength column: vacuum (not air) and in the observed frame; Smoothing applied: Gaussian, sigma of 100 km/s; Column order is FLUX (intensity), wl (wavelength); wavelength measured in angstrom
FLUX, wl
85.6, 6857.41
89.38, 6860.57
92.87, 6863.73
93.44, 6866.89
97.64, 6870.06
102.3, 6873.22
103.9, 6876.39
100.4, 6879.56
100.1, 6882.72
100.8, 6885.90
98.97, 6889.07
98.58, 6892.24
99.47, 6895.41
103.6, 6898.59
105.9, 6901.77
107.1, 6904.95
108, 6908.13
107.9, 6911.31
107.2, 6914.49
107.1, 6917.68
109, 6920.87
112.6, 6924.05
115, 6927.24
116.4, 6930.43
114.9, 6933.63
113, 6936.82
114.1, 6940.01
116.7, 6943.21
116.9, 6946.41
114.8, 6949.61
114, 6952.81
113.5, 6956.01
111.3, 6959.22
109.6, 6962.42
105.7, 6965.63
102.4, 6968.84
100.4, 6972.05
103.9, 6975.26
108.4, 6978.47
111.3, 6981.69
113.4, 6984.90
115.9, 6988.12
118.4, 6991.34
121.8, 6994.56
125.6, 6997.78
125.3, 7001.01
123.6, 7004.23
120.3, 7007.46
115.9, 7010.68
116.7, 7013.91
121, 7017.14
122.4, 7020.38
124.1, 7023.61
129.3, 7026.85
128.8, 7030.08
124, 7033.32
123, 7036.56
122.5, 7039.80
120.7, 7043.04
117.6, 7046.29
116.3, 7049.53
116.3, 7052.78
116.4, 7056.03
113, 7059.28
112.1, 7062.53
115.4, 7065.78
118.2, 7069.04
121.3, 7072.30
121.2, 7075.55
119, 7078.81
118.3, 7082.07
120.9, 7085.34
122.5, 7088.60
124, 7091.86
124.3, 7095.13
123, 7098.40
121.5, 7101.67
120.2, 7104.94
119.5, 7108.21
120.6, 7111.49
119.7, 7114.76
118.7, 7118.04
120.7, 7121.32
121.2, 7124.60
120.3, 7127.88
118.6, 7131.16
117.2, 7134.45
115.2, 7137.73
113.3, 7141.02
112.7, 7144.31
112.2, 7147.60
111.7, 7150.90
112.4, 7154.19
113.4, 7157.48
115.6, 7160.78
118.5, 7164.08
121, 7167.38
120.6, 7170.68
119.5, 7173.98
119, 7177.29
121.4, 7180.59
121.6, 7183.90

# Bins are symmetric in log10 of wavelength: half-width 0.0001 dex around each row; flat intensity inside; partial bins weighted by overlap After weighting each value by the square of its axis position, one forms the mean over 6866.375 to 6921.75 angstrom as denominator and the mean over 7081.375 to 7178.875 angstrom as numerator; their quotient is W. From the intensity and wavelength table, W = 1.2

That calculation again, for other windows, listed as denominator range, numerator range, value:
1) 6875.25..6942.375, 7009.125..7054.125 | 1.17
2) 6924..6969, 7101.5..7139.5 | 1.11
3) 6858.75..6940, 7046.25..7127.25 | 1.21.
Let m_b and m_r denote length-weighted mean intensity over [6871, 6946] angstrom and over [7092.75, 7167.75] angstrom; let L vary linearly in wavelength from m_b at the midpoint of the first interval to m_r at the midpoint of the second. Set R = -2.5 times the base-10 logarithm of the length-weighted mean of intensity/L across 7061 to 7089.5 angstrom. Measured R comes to -0.032 mag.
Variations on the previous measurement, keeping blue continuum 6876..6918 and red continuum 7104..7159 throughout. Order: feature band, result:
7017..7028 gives -0.13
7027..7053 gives -0.10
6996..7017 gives -0.11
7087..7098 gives -0.08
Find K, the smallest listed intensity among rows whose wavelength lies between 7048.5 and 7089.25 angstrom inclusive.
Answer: 112.1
